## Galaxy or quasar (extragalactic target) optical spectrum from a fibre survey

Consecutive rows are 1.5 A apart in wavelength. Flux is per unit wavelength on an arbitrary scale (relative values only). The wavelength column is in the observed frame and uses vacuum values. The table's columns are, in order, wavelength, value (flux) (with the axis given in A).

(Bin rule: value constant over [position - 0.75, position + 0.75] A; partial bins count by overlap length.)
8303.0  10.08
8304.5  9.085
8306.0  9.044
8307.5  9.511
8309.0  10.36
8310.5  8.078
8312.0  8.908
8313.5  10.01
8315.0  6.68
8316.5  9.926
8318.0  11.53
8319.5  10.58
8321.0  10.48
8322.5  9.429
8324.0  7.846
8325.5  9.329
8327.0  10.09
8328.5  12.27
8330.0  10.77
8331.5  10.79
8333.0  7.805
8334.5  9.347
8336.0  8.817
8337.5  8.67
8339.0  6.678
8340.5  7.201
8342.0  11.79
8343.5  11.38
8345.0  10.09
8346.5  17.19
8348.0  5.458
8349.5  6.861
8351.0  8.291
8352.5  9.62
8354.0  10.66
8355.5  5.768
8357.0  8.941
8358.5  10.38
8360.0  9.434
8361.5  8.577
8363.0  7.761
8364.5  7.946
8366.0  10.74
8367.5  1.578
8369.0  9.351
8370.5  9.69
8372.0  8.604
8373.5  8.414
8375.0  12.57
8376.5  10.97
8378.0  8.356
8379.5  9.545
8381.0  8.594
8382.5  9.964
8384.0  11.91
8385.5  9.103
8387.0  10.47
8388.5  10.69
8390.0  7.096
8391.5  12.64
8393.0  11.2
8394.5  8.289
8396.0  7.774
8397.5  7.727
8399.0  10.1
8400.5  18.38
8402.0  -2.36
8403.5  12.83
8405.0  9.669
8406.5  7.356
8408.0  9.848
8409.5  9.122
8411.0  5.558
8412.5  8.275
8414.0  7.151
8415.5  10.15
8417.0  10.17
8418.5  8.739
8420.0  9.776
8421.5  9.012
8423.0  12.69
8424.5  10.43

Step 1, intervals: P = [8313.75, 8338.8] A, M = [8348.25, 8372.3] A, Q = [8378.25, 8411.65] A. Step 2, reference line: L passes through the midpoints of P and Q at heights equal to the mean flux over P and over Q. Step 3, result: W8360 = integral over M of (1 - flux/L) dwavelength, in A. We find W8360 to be 2.9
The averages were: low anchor 9.59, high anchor 9.34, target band 8.32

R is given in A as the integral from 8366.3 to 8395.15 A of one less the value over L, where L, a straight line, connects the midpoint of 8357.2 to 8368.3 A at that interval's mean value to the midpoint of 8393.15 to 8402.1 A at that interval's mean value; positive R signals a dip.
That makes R -2.36 A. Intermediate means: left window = 8.11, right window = 9.29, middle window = 9.45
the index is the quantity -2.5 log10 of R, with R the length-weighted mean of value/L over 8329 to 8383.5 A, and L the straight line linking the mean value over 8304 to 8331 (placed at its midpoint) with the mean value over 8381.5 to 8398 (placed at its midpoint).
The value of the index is 0.06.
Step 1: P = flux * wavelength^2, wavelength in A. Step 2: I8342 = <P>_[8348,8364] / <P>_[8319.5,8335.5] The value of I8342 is 0.9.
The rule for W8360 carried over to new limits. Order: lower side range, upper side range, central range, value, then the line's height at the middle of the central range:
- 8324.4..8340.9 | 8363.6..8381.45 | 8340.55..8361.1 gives -1.12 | 9.08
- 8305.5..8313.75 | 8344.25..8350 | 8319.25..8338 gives -0.08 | 9.66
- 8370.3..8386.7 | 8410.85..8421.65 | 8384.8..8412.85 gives 0.29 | 9.24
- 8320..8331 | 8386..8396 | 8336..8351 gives 0.93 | 10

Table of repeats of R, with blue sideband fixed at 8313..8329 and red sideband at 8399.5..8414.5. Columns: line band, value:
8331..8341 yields 1.2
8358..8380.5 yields 0.6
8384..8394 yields -1.6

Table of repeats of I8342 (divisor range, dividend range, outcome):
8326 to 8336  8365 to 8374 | 0.81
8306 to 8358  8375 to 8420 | 1.01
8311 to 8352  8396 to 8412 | 0.93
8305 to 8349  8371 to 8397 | 1.03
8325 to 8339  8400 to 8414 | 0.90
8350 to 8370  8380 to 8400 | 1.17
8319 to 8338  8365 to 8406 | 0.98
